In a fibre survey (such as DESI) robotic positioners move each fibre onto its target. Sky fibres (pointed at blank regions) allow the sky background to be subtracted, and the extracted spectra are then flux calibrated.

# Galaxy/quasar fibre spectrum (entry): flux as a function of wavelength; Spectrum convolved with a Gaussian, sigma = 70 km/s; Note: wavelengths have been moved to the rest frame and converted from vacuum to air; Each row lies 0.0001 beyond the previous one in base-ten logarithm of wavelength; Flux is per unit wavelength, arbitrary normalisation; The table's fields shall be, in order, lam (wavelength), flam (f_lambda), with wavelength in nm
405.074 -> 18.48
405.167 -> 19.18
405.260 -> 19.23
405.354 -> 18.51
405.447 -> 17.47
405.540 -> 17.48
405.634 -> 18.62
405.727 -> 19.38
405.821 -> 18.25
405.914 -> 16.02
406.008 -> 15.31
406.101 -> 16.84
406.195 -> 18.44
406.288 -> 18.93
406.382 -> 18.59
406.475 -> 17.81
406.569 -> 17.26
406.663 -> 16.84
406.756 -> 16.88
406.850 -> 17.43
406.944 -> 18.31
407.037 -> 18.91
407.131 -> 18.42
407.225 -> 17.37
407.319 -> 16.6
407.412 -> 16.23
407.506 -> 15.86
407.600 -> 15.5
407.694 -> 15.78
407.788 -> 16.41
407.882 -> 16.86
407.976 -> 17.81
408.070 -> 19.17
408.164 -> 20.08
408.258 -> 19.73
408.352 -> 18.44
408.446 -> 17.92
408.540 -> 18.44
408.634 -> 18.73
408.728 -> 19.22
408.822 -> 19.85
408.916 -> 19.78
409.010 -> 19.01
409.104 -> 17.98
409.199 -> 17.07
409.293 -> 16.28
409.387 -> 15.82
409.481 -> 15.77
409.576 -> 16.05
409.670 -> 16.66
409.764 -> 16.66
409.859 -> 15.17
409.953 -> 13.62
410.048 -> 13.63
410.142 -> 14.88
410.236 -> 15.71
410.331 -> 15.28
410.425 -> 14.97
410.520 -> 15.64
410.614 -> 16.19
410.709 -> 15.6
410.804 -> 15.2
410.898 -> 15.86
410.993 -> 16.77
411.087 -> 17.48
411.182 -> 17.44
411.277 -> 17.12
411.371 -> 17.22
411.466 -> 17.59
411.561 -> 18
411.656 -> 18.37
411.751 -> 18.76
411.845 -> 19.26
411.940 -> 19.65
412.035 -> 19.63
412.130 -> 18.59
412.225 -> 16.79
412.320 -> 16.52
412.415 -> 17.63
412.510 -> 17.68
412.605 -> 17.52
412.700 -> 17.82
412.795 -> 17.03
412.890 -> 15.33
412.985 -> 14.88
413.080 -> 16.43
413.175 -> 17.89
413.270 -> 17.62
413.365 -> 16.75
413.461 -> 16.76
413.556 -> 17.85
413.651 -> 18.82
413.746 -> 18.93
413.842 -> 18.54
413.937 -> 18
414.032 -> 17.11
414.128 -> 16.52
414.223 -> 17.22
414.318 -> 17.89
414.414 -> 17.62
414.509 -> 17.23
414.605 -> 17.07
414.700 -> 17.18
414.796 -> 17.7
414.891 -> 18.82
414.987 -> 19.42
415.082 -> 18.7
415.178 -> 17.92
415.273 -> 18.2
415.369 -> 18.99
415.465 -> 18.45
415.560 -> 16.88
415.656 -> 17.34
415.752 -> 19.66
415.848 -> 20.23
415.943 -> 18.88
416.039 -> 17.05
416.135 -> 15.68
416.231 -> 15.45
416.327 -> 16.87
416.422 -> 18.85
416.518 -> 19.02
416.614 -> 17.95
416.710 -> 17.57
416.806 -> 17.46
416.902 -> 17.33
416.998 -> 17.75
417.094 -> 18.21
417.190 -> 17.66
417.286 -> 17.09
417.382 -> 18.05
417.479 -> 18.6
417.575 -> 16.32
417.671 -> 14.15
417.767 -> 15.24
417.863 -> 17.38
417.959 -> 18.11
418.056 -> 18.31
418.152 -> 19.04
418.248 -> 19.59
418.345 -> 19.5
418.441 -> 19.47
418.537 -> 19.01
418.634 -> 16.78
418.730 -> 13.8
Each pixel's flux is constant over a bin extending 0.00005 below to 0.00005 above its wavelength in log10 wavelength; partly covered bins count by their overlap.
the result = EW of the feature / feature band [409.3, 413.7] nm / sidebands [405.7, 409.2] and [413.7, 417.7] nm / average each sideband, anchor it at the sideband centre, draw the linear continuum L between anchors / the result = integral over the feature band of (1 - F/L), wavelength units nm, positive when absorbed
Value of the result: 0.25 nm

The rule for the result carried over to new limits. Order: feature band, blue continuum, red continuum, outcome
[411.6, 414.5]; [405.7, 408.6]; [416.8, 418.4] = 0.00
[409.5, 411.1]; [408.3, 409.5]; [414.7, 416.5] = 0.22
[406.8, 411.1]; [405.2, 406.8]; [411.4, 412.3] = 0.27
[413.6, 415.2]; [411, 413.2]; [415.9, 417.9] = -0.05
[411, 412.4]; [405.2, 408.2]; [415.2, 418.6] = -0.02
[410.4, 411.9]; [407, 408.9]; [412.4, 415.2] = 0.06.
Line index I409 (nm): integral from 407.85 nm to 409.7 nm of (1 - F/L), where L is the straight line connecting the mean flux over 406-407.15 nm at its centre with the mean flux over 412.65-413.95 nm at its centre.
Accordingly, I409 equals -0.05 nm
